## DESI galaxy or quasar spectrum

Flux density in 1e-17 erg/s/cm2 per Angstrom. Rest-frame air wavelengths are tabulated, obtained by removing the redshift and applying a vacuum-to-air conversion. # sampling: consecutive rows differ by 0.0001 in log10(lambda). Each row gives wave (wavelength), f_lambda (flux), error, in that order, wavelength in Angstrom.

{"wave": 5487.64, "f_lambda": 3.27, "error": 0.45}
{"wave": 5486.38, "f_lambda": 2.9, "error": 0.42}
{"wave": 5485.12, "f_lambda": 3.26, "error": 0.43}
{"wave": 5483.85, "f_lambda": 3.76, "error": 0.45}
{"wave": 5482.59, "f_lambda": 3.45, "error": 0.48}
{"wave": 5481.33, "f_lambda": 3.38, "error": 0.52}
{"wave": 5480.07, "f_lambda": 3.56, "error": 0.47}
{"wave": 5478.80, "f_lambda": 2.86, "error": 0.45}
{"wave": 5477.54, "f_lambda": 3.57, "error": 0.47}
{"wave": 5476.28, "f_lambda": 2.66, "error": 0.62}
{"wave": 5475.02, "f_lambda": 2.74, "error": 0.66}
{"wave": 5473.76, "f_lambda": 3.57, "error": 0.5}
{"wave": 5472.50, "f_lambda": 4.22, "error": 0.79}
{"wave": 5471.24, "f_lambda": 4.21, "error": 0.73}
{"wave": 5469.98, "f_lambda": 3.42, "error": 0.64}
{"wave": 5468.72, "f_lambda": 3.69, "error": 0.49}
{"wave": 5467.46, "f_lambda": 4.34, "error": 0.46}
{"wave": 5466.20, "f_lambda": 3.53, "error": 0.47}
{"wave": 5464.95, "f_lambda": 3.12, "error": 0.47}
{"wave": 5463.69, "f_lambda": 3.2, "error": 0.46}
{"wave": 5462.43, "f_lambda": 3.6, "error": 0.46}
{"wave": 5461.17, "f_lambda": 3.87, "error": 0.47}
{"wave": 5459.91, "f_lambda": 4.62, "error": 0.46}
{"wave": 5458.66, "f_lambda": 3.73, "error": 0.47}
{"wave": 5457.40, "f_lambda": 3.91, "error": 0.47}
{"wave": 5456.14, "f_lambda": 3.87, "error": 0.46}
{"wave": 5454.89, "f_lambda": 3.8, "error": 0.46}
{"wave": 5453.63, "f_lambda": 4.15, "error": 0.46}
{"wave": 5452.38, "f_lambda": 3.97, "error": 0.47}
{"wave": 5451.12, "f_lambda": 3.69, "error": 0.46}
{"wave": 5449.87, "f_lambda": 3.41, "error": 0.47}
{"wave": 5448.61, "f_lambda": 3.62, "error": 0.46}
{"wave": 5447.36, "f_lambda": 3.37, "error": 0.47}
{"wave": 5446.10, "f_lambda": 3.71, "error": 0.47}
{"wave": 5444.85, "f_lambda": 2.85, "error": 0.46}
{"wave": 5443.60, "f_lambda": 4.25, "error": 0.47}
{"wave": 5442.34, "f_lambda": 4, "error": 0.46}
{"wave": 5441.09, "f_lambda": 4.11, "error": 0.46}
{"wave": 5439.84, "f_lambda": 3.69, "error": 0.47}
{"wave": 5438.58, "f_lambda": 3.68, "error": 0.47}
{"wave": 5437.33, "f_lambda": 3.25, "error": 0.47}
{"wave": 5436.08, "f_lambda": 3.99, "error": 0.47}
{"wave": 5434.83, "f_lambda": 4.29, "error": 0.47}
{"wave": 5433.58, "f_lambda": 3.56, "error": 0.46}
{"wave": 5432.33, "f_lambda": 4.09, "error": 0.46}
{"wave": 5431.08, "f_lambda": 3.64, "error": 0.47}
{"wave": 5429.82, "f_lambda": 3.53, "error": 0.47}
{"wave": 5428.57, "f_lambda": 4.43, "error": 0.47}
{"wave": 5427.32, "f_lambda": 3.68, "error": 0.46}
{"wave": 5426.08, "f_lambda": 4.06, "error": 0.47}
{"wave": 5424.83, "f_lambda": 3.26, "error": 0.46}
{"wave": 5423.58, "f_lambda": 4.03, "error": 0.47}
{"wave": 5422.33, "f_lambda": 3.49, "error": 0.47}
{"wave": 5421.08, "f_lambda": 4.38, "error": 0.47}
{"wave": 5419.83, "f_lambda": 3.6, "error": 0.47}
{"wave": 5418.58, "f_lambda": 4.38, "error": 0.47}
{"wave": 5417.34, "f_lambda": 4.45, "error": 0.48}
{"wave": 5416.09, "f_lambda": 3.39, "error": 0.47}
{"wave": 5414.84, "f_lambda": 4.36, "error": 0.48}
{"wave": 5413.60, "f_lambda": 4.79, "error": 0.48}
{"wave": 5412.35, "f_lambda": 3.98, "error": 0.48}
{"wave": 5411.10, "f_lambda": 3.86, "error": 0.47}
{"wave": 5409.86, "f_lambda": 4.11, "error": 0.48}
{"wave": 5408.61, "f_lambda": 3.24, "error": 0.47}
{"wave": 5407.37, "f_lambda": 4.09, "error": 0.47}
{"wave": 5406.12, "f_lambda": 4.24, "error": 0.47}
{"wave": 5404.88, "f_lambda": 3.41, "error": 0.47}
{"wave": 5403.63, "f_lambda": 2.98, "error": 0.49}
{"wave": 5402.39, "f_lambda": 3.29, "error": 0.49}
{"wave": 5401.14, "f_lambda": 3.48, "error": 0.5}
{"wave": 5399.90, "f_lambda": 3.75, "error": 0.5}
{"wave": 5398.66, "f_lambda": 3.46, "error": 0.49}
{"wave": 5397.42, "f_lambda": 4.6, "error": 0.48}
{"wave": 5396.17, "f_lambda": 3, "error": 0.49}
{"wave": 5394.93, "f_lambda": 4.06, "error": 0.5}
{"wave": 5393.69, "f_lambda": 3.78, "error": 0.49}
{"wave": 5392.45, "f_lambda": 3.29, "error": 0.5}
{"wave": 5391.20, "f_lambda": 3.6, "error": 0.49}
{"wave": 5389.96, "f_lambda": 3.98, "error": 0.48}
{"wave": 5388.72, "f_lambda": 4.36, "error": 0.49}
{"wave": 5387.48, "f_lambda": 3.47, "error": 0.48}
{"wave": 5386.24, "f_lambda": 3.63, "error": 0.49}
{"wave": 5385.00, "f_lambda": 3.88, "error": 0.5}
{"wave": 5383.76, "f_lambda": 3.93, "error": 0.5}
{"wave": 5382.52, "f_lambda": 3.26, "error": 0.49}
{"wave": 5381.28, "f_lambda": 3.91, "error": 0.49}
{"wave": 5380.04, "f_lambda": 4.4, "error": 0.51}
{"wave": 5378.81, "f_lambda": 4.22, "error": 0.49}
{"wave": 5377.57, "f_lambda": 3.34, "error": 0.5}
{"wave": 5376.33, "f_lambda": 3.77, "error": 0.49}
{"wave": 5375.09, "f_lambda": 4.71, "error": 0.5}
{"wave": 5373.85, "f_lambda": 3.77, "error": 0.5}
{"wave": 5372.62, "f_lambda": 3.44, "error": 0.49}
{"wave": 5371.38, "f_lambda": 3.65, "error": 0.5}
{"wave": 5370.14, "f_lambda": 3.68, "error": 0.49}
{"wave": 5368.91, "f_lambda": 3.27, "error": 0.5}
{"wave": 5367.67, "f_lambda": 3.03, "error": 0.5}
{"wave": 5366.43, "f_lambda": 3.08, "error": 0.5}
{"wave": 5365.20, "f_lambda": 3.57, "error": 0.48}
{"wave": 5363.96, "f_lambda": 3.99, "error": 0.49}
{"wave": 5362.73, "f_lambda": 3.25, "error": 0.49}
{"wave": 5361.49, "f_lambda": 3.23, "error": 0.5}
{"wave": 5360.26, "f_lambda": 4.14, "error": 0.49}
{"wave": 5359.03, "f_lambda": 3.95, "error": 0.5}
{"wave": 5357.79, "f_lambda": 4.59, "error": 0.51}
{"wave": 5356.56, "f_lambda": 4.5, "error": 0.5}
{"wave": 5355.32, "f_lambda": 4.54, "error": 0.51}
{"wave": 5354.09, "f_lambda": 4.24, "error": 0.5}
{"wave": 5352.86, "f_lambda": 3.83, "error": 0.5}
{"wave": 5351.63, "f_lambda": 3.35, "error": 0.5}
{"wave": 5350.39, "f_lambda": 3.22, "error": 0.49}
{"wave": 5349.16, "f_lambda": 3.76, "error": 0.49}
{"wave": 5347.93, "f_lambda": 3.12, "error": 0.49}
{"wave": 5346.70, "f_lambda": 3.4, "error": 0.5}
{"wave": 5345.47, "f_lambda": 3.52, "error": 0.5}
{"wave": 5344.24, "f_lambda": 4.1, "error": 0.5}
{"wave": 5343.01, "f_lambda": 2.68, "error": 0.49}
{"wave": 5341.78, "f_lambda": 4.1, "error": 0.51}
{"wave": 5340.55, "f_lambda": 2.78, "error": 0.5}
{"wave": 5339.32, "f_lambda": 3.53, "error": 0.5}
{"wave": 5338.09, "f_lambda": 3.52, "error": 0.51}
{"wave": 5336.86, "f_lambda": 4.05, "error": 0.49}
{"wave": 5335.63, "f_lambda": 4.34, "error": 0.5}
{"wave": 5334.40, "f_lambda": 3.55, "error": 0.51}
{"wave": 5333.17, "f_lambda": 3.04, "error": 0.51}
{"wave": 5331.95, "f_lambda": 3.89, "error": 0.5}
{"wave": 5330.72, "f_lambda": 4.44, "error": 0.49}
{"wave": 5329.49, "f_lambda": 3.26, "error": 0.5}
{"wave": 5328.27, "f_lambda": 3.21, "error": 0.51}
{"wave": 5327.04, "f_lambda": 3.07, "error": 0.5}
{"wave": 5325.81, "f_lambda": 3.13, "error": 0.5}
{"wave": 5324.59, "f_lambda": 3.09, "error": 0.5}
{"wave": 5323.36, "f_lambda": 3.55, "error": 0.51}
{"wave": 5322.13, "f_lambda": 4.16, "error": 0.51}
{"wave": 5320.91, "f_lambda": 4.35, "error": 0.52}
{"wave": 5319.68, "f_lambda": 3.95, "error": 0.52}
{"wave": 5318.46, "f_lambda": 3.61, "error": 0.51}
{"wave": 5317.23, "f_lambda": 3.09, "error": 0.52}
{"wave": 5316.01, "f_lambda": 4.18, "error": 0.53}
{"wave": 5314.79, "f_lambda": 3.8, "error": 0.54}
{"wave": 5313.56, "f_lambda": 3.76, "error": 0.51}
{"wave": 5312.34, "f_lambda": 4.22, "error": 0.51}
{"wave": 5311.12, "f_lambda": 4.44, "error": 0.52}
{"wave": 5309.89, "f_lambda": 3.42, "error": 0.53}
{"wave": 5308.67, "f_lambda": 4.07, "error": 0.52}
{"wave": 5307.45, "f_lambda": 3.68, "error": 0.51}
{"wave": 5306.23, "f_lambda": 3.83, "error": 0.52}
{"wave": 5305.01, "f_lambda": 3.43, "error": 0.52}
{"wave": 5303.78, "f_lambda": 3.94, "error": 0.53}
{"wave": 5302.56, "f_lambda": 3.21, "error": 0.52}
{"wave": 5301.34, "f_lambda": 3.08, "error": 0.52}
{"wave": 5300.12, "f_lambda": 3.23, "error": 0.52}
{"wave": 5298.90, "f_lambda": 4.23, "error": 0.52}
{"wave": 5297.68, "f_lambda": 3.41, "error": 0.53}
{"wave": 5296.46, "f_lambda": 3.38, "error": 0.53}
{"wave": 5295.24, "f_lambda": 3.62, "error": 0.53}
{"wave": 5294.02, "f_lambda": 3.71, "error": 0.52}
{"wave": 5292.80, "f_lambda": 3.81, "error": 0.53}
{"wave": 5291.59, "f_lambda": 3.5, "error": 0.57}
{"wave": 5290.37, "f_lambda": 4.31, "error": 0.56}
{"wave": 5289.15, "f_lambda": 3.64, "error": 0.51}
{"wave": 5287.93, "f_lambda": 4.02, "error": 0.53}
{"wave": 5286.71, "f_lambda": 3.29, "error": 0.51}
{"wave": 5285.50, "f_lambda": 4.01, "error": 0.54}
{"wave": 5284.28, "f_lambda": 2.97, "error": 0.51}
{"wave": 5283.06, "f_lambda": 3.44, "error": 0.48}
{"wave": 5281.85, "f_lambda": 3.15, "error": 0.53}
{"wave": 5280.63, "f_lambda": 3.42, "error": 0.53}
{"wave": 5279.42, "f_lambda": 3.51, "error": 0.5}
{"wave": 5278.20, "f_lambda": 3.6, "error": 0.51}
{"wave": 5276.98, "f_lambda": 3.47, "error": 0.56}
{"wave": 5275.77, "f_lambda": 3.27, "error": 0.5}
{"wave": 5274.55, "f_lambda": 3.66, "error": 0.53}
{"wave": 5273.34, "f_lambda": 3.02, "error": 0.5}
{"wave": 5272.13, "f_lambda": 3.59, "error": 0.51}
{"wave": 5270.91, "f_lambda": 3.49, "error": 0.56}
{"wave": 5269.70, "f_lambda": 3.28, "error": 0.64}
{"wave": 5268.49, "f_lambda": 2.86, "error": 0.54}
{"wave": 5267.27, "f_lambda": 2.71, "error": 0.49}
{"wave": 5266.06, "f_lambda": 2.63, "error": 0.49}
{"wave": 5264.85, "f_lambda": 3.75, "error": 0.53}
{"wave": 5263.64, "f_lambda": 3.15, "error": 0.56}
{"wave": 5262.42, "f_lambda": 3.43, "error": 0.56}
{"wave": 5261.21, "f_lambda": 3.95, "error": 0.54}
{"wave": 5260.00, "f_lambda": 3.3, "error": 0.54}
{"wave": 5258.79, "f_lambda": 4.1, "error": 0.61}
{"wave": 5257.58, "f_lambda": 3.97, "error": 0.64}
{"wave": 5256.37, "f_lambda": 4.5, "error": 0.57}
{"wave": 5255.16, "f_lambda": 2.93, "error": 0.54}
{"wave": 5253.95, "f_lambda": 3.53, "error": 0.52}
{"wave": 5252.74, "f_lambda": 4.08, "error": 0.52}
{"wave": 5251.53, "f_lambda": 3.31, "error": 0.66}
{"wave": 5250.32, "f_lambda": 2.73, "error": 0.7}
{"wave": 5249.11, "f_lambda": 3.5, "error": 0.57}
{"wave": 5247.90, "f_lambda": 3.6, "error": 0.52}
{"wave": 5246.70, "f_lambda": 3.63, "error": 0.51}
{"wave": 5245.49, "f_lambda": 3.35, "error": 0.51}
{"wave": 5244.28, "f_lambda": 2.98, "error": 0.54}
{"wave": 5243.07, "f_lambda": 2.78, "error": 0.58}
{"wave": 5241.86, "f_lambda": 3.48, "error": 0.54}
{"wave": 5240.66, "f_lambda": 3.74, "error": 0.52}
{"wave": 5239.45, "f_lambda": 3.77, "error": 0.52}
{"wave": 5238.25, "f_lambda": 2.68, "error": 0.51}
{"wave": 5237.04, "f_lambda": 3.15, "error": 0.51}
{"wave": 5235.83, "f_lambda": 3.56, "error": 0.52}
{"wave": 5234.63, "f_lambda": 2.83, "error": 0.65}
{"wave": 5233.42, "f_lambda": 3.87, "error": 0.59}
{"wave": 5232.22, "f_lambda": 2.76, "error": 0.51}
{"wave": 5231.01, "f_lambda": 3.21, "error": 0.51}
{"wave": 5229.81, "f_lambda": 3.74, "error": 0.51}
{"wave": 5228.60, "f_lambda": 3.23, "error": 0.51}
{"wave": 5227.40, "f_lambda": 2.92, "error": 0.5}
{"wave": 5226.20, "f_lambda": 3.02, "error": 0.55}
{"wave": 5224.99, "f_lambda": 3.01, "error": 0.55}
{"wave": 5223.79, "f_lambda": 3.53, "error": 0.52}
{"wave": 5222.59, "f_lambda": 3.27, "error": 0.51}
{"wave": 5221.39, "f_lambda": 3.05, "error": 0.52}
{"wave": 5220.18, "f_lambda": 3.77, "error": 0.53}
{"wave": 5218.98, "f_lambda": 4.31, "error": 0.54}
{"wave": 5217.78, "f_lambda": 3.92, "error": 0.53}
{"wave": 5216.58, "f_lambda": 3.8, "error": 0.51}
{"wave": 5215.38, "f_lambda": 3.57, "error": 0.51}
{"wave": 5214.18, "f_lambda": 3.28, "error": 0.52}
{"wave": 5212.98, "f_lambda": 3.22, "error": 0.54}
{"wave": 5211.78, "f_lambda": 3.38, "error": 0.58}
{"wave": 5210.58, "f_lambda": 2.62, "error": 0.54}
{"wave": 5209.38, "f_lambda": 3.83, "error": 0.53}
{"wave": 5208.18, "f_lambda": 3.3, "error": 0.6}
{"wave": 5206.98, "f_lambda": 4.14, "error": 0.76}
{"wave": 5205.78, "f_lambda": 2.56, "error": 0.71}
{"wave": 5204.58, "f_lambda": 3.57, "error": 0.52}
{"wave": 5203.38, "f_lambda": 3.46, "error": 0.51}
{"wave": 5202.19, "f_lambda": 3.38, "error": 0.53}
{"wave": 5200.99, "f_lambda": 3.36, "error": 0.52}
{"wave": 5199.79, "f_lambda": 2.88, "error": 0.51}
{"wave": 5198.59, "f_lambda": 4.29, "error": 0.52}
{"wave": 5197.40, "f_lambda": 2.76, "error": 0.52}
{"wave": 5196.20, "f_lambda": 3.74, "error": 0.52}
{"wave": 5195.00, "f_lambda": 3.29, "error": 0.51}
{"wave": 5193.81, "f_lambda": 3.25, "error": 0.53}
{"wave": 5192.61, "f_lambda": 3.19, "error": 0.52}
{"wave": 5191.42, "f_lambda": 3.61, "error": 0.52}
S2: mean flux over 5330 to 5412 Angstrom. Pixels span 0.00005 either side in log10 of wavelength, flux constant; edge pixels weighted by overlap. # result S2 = 3.72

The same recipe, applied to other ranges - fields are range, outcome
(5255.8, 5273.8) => 3.45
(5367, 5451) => 3.78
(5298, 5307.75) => 3.57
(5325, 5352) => 3.5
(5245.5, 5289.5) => 3.46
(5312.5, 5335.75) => 3.65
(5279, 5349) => 3.62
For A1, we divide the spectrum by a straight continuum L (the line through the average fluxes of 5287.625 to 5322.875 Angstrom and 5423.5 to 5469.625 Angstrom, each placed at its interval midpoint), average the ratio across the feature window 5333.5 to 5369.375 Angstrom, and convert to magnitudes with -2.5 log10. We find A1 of 0.03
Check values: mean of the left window 3.76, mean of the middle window 3.66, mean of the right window 3.77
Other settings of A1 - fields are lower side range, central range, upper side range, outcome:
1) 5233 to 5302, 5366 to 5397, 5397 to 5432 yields 0.02 mag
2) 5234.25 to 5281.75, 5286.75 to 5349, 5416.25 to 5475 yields -0.04 mag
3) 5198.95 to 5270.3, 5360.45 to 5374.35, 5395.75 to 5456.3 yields 0.06 mag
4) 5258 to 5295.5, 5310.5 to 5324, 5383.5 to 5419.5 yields -0.10 mag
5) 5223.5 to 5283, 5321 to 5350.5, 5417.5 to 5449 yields 0.01 mag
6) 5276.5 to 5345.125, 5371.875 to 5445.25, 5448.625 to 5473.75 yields -0.02 mag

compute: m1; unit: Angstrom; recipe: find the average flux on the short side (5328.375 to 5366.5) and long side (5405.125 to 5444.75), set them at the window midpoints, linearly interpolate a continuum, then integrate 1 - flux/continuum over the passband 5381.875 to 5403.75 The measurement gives 0.9 Angstrom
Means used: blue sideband 3.7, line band 3.67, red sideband 3.91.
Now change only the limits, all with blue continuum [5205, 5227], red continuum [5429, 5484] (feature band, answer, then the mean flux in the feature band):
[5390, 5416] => -1.1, 3.77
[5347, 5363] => -1.2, 3.83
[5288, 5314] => -1.5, 3.72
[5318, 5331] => -0.2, 3.6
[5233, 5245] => 0.6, 3.27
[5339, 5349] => 0.4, 3.42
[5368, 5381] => -0.8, 3.81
